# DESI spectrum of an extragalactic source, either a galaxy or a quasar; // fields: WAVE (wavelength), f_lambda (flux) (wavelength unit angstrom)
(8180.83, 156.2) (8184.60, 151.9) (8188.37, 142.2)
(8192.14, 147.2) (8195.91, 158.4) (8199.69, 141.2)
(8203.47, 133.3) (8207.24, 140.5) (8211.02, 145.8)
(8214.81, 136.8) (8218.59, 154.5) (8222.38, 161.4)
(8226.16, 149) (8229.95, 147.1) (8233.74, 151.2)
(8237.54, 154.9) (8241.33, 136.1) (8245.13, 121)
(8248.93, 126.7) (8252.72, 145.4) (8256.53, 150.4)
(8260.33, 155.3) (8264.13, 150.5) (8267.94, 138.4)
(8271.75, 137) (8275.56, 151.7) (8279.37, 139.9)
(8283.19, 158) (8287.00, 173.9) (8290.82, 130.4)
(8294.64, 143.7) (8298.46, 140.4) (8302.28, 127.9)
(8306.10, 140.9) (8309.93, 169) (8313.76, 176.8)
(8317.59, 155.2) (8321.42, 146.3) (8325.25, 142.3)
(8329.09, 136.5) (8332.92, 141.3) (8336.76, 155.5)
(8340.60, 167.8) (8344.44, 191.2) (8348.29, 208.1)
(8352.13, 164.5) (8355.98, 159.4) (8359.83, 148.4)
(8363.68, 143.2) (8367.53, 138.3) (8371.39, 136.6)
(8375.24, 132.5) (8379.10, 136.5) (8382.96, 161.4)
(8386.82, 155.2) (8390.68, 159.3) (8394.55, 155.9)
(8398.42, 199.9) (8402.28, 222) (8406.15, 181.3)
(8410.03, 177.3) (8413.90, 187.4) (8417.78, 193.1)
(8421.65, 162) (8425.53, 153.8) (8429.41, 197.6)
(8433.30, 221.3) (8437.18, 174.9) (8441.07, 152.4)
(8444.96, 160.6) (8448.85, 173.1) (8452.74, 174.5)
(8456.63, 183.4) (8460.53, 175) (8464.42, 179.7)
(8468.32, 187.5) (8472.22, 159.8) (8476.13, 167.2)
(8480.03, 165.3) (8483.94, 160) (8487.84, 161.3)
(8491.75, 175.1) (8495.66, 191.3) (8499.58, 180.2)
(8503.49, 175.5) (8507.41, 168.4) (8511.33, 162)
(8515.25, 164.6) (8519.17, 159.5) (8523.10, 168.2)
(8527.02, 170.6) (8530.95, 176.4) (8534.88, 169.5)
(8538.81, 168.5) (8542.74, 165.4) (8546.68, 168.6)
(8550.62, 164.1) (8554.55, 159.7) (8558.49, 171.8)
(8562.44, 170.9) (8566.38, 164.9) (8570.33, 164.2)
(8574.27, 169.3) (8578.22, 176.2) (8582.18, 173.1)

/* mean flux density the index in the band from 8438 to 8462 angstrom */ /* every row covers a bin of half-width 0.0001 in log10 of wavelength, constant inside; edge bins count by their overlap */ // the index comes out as 170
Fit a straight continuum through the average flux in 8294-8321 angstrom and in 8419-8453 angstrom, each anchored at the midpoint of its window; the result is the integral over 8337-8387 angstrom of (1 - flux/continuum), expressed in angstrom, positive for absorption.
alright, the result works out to 1.1 angstrom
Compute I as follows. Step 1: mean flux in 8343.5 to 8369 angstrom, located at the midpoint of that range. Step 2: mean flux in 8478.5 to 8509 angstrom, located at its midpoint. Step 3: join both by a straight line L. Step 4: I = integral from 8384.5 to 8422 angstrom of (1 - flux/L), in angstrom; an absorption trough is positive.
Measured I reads -2.9 angstrom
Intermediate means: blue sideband 164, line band 180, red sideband 172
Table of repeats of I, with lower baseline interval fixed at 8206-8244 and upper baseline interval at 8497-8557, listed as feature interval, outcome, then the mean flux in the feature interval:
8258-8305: 1.8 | 146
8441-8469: -1.8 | 174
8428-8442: -2.3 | 189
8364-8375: 1.4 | 138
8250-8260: 0.1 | 147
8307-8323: -0.8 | 161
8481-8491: 0.2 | 163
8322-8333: 1.0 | 141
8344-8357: -2.1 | 181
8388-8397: 0.0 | 160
